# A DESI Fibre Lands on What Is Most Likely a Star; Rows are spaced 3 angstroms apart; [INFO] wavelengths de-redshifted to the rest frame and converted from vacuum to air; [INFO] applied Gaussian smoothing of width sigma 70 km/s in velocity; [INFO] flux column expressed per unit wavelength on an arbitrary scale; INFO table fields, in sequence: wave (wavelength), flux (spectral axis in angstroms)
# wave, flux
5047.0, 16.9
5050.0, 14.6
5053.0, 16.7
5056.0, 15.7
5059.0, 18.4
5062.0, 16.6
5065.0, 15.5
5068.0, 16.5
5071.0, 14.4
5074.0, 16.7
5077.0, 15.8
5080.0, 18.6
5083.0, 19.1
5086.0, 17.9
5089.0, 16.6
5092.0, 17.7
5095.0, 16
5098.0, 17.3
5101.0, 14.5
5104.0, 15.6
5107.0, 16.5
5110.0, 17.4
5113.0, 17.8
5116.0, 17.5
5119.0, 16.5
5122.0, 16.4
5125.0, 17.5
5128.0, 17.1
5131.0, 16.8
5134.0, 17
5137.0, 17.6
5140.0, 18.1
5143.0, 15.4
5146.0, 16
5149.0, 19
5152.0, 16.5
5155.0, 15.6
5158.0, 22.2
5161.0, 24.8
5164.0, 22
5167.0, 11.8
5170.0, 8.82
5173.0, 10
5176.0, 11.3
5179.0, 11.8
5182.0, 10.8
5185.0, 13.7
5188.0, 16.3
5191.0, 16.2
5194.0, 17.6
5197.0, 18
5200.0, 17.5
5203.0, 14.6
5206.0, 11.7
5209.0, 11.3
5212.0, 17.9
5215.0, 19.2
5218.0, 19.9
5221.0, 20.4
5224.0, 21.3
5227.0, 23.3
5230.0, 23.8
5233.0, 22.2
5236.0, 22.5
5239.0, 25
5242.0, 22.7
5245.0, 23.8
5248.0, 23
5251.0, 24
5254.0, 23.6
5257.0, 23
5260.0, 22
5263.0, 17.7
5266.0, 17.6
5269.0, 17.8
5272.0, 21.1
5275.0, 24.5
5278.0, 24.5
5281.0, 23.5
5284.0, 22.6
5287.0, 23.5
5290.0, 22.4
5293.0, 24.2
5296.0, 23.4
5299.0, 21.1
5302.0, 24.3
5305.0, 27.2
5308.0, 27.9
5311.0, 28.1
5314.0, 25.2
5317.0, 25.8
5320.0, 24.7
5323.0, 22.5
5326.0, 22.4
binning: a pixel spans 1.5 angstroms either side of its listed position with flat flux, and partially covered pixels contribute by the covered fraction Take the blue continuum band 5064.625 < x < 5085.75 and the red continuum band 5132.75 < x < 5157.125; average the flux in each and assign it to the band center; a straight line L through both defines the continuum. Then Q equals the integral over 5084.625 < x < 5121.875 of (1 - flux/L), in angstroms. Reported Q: 0.3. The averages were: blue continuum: 16.8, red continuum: 17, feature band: 16.8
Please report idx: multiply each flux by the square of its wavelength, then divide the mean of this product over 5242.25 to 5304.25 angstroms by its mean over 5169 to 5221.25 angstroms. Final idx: 1.57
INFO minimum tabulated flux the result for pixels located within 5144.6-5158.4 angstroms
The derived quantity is 15.6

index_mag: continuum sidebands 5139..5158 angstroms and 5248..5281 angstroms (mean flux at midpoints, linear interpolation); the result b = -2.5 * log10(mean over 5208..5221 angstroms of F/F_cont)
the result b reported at 0.12 mag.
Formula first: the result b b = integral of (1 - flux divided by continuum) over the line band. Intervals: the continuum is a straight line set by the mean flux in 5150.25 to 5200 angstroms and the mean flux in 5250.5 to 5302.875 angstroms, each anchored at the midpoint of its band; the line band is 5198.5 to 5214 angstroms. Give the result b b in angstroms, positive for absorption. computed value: 2.5 angstroms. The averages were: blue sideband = 15.5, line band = 14.7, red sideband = 22.2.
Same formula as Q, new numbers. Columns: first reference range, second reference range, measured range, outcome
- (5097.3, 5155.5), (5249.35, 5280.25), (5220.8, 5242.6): -2.4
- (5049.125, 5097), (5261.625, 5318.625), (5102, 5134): 2.1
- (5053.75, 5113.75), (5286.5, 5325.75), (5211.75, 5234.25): 0.5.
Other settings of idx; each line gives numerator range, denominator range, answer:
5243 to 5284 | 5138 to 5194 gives 1.46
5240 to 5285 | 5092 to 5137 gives 1.40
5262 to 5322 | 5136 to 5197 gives 1.55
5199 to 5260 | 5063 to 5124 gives 1.30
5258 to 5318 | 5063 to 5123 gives 1.50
